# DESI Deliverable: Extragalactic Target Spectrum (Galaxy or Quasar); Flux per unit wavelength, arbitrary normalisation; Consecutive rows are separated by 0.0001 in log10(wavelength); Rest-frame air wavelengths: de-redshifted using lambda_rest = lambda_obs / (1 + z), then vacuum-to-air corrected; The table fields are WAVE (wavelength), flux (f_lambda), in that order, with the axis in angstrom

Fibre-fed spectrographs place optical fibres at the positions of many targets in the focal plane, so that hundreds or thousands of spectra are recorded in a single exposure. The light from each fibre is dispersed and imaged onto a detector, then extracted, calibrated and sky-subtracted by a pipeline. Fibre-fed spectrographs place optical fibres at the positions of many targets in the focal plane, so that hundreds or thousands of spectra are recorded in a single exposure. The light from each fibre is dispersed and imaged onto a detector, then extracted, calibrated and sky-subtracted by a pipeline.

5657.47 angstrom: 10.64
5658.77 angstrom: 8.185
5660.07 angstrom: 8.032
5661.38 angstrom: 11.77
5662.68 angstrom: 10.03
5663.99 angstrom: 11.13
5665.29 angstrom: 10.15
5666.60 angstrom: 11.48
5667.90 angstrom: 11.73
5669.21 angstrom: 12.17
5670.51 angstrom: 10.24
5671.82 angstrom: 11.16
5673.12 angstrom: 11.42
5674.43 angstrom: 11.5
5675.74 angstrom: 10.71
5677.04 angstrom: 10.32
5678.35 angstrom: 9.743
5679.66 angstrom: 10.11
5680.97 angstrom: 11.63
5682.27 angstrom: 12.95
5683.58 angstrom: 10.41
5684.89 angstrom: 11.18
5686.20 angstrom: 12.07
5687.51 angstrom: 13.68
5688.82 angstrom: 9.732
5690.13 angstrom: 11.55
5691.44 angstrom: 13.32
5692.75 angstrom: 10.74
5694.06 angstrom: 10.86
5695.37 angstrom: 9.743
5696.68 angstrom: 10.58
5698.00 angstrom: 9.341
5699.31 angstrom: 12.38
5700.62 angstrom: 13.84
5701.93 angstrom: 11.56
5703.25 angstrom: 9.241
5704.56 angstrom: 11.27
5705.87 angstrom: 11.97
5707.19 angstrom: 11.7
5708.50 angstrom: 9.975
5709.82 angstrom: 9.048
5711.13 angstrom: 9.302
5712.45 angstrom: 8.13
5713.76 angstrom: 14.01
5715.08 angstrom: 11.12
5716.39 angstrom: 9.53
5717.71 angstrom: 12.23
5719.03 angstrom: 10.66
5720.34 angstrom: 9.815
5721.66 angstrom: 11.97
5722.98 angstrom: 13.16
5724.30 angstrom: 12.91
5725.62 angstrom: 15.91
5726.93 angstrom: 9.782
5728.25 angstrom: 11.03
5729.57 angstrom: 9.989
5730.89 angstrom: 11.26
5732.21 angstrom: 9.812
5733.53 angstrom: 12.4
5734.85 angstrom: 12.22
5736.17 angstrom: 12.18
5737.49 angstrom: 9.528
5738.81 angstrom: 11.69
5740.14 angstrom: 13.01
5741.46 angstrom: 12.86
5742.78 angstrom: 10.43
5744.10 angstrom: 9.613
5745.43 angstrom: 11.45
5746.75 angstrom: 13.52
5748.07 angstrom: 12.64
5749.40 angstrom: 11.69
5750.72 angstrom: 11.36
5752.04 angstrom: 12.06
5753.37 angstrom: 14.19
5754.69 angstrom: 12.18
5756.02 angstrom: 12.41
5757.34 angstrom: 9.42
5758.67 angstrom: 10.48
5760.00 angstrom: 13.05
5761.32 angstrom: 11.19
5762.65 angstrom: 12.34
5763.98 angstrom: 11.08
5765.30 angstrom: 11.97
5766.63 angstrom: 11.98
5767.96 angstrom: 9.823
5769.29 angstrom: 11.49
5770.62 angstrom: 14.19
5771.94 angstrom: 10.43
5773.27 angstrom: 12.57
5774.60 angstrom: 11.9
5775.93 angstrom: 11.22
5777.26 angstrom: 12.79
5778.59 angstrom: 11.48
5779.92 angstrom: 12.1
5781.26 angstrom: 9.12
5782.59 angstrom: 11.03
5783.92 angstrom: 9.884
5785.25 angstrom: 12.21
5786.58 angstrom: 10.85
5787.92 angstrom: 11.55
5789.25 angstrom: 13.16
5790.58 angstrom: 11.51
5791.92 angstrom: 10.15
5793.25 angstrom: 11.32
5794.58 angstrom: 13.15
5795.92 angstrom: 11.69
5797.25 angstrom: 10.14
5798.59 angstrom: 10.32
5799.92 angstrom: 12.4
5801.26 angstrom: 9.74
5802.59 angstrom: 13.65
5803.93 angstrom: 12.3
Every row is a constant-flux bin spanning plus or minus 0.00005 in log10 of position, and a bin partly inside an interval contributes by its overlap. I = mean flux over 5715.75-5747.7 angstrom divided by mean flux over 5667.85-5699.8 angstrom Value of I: 1.04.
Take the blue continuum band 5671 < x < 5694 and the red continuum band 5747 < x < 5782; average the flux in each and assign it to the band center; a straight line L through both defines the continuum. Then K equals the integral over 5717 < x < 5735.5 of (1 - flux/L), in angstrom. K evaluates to -0.2 angstrom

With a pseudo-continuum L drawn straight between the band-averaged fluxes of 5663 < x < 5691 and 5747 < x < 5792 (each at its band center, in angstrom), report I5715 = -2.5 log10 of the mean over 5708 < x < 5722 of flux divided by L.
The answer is 0.088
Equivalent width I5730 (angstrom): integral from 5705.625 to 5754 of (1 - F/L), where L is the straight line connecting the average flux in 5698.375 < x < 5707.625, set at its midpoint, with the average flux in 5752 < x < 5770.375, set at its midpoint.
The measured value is 0.9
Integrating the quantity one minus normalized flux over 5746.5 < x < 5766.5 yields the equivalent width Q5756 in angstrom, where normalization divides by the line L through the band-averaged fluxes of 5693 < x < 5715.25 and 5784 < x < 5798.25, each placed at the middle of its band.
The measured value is -1.3 angstrom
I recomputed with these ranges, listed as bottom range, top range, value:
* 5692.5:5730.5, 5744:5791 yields 1.05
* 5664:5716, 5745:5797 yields 1.06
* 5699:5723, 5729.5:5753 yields 1.05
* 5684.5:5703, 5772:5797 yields 1.01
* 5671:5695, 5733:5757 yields 1.06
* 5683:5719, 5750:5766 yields 1.07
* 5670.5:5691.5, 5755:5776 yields 1.03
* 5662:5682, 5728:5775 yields 1.06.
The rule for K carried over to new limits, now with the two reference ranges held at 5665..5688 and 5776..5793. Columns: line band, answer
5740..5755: -1.0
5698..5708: -0.2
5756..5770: -0.1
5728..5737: 0.0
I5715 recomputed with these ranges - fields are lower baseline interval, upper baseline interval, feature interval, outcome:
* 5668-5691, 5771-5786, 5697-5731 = 0.01 mag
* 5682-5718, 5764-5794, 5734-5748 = -0.04 mag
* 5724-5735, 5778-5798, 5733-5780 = -0.03 mag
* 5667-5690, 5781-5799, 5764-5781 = -0.05 mag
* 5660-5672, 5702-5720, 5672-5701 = -0.04 mag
